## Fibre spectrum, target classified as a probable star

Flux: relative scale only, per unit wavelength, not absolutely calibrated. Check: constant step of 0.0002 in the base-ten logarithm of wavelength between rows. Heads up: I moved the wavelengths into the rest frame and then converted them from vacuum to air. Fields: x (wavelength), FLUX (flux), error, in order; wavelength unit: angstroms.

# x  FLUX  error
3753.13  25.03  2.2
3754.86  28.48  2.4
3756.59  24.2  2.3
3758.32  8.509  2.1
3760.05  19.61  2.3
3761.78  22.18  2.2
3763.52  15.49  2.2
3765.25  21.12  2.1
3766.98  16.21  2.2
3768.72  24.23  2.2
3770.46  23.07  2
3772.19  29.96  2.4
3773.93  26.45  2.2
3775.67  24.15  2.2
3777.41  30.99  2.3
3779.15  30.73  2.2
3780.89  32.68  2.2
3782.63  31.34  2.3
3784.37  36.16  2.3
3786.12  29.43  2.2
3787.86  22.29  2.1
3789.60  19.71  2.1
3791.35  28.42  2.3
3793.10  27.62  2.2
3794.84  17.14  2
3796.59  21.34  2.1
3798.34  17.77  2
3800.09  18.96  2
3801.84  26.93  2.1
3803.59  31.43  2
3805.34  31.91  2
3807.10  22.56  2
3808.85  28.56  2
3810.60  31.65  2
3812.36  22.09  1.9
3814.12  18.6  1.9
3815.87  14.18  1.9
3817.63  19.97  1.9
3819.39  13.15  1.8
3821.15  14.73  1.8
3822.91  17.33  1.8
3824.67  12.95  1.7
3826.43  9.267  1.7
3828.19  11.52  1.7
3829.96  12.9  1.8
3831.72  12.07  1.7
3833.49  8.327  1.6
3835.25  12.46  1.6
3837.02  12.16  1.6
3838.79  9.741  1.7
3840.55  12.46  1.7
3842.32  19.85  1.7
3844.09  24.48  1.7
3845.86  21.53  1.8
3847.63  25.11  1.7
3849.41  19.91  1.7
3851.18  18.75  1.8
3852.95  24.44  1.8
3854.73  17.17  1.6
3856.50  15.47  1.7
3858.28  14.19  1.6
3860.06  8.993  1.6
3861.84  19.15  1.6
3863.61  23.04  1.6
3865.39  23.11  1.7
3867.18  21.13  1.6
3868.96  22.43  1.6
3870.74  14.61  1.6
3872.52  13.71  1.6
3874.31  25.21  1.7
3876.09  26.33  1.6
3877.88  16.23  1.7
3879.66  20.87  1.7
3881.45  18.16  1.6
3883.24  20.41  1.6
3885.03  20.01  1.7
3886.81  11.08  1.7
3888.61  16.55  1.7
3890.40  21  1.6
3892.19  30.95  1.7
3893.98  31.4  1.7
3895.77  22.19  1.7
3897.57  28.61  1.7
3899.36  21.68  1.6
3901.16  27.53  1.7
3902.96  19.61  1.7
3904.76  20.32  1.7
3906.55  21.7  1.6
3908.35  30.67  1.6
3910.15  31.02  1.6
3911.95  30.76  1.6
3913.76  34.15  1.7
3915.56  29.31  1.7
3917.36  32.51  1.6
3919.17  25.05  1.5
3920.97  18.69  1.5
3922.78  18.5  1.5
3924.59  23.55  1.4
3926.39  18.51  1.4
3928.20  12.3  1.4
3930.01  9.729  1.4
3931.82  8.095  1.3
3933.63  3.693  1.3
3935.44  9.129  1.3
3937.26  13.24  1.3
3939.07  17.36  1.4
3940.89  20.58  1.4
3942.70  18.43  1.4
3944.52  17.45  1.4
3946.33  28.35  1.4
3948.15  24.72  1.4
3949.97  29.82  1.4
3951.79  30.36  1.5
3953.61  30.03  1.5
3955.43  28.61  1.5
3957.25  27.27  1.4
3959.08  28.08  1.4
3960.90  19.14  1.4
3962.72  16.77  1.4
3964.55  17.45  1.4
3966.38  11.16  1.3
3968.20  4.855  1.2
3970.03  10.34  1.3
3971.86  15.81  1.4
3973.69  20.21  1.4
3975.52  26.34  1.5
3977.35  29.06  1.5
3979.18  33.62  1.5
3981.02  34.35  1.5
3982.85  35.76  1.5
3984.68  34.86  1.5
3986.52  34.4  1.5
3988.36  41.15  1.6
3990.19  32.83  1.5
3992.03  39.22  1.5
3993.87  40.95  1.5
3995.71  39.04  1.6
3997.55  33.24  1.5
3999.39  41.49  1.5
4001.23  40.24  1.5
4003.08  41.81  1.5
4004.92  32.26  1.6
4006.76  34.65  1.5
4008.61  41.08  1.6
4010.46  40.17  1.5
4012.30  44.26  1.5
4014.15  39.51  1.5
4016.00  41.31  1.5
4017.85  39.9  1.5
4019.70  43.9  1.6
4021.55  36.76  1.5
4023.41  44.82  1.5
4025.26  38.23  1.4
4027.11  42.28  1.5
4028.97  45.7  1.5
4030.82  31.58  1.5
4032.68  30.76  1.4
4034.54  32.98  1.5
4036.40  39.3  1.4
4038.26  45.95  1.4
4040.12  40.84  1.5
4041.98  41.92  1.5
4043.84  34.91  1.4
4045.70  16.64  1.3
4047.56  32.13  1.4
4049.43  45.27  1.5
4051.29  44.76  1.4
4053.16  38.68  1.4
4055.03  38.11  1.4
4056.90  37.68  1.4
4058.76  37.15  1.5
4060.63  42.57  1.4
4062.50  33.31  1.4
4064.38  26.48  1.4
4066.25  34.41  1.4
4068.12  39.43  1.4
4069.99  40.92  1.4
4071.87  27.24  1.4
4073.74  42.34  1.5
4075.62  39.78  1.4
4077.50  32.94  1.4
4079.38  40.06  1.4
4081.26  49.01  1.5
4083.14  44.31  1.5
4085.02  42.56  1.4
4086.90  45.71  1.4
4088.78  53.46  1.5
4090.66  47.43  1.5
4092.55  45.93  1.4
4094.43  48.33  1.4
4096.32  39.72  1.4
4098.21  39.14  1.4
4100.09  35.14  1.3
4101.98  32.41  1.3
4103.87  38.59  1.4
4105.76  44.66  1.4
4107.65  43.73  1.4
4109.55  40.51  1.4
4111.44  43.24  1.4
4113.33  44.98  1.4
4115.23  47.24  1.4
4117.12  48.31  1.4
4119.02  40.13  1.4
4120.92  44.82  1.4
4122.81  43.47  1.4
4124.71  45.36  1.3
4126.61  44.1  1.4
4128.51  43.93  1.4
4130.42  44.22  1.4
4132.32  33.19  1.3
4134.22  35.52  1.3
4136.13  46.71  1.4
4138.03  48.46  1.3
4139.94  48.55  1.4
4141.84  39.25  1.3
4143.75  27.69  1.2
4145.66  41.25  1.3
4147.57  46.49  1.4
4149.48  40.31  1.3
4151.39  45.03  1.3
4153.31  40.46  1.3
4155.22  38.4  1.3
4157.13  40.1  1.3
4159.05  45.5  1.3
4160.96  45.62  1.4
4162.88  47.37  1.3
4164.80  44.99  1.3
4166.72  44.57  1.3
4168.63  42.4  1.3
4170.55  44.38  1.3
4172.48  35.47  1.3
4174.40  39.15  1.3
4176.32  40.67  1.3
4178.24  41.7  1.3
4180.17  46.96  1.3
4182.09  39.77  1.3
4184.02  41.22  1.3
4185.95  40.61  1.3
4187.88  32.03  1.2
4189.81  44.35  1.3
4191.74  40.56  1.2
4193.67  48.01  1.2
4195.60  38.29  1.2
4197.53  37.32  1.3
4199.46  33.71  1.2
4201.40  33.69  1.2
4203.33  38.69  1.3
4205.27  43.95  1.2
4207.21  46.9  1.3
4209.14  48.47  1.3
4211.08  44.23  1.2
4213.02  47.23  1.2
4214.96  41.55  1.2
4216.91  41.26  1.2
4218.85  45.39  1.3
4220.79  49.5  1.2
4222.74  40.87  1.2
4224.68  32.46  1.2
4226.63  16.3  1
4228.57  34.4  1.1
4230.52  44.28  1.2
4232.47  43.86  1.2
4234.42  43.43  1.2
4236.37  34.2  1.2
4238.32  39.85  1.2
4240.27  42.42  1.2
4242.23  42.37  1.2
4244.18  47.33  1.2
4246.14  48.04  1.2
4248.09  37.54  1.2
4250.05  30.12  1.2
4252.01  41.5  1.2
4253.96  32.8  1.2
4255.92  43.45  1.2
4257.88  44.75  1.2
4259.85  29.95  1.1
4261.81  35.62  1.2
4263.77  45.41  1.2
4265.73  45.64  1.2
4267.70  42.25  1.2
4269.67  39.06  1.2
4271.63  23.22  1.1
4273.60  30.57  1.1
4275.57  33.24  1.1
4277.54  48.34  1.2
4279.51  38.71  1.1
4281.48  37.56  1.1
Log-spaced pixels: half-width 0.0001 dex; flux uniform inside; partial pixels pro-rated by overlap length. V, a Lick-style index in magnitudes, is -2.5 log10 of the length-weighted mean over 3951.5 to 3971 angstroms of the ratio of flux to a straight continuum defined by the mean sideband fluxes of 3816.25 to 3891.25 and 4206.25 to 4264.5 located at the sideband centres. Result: 0.18 mag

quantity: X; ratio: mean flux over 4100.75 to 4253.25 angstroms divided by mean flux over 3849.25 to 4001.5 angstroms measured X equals 1.8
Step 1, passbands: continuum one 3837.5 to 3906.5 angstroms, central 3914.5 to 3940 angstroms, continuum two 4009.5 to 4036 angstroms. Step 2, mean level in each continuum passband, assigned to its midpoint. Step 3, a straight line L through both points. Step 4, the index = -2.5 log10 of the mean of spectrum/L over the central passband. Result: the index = 0.48 mag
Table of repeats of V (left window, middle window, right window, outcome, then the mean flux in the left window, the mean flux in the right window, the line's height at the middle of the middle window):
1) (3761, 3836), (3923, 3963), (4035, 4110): 0.50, 21.9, 39.5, 31.2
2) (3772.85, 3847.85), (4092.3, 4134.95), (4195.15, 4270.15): -0.20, 21.2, 40.2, 34.9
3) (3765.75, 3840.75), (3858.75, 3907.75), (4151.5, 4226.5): 0.22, 21.3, 41.5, 25.5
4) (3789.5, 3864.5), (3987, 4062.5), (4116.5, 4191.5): -0.18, 18.8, 42.1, 32.9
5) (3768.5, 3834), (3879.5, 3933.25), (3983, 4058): 0.32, 22.5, 38.4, 30.1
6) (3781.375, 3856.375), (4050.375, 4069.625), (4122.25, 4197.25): -0.05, 20.2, 41.9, 35.5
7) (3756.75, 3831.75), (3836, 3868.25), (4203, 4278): 0.31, 22.2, 40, 24.5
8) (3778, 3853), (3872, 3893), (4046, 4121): 0.27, 20.8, 40.6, 25.7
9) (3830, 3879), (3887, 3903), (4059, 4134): -0.11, 17.8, 41.3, 21.7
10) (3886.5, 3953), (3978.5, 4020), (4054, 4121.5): -0.23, 22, 40.9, 30.9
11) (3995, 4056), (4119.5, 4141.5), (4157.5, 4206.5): -0.08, 38.6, 41.2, 40.4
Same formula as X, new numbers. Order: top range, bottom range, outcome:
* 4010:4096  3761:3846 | 1.87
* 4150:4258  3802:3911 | 2.06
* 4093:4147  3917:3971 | 2.21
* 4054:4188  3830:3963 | 2.02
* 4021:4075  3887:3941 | 1.74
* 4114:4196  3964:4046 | 1.23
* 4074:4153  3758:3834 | 1.95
